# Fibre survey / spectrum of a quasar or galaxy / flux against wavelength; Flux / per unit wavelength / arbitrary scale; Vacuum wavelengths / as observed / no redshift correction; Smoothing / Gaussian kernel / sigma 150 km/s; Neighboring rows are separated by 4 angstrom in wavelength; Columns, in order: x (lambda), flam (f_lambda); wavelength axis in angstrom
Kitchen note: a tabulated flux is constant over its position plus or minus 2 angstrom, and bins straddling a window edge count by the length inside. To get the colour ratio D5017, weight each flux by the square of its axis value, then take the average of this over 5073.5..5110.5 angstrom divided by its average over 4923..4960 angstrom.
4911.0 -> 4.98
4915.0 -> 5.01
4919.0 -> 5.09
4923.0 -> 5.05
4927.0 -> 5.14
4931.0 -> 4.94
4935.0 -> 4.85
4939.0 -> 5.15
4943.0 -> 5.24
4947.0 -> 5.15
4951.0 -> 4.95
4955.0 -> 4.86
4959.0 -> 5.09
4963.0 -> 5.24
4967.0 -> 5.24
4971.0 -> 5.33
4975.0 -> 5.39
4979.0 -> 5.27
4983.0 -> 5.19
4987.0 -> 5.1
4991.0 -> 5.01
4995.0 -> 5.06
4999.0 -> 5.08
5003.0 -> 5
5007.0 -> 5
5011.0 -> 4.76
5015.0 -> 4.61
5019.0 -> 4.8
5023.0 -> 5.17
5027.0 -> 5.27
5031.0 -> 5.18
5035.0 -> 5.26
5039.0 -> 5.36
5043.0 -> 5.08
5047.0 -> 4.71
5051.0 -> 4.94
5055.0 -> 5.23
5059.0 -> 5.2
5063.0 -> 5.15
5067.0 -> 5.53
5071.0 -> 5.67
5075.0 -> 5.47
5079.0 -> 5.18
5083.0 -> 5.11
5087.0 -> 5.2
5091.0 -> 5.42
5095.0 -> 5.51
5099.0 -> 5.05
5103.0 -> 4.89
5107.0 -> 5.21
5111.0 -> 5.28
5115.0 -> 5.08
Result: 1.10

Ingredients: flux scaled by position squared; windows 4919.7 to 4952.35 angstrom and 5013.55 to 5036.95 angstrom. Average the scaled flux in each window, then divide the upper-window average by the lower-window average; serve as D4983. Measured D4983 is 1.0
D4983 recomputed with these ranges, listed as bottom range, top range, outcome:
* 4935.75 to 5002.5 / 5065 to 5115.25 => 1.08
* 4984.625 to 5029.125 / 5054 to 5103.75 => 1.09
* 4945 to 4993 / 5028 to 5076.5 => 1.05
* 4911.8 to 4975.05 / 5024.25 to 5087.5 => 1.07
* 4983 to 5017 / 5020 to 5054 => 1.05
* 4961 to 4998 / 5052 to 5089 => 1.06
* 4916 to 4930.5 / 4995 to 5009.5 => 1.02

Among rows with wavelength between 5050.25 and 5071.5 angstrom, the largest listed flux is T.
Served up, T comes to 5.67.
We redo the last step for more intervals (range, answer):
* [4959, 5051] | 5.39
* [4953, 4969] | 5.24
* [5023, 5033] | 5.27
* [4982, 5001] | 5.19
